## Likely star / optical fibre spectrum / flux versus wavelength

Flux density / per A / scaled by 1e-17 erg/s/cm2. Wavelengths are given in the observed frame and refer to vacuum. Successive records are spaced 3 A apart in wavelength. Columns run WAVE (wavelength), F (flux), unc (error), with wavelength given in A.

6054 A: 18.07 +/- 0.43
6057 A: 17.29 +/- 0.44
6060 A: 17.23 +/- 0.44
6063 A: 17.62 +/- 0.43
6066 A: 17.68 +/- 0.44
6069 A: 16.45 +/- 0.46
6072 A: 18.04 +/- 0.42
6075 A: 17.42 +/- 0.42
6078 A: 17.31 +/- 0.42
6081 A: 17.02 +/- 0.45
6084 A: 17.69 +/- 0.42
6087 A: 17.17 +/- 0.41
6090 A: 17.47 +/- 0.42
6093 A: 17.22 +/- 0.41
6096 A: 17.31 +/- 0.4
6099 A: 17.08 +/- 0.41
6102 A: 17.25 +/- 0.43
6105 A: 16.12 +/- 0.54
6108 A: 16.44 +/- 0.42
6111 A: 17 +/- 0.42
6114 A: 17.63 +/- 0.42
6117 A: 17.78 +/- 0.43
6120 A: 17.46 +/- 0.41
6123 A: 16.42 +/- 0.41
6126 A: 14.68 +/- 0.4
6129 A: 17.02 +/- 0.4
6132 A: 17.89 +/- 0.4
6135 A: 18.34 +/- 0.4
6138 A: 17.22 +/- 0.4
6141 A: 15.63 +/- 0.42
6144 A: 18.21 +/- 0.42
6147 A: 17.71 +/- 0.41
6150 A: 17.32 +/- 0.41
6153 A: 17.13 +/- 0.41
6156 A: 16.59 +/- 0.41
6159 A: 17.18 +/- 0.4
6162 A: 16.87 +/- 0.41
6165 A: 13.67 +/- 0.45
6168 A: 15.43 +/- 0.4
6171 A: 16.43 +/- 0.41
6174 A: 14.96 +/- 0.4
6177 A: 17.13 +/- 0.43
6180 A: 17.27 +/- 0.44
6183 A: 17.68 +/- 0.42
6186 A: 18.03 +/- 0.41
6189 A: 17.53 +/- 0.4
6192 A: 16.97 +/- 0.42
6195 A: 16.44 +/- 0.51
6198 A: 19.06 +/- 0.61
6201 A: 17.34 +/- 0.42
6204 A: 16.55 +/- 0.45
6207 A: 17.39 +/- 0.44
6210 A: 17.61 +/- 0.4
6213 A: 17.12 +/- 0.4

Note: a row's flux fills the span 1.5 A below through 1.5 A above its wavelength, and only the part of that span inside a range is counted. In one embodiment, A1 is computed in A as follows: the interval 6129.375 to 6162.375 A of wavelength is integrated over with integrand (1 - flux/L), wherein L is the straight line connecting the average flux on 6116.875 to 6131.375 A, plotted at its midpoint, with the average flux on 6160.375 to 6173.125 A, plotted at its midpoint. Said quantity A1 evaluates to -2.4 A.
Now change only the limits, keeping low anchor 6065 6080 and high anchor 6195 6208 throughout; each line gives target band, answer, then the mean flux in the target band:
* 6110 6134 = 0.5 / 17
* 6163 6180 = 1.7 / 15.7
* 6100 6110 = 0.4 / 16.6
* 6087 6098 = 0.0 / 17.3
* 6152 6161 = 0.2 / 17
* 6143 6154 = -0.1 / 17.6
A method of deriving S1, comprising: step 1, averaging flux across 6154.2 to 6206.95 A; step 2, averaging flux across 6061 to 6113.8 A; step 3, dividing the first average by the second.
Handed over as 1.0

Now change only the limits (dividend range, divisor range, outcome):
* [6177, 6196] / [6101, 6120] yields 1.02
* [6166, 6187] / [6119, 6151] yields 0.97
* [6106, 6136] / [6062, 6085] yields 0.98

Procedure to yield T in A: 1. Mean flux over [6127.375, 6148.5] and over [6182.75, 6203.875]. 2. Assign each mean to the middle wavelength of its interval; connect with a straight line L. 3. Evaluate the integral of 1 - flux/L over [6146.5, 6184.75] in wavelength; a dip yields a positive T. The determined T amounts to 2.0 A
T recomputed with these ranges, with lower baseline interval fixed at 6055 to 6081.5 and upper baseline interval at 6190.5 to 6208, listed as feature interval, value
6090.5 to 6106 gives 0.3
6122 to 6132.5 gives 0.6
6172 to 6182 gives 0.5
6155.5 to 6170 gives 1.2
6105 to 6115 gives 0.3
